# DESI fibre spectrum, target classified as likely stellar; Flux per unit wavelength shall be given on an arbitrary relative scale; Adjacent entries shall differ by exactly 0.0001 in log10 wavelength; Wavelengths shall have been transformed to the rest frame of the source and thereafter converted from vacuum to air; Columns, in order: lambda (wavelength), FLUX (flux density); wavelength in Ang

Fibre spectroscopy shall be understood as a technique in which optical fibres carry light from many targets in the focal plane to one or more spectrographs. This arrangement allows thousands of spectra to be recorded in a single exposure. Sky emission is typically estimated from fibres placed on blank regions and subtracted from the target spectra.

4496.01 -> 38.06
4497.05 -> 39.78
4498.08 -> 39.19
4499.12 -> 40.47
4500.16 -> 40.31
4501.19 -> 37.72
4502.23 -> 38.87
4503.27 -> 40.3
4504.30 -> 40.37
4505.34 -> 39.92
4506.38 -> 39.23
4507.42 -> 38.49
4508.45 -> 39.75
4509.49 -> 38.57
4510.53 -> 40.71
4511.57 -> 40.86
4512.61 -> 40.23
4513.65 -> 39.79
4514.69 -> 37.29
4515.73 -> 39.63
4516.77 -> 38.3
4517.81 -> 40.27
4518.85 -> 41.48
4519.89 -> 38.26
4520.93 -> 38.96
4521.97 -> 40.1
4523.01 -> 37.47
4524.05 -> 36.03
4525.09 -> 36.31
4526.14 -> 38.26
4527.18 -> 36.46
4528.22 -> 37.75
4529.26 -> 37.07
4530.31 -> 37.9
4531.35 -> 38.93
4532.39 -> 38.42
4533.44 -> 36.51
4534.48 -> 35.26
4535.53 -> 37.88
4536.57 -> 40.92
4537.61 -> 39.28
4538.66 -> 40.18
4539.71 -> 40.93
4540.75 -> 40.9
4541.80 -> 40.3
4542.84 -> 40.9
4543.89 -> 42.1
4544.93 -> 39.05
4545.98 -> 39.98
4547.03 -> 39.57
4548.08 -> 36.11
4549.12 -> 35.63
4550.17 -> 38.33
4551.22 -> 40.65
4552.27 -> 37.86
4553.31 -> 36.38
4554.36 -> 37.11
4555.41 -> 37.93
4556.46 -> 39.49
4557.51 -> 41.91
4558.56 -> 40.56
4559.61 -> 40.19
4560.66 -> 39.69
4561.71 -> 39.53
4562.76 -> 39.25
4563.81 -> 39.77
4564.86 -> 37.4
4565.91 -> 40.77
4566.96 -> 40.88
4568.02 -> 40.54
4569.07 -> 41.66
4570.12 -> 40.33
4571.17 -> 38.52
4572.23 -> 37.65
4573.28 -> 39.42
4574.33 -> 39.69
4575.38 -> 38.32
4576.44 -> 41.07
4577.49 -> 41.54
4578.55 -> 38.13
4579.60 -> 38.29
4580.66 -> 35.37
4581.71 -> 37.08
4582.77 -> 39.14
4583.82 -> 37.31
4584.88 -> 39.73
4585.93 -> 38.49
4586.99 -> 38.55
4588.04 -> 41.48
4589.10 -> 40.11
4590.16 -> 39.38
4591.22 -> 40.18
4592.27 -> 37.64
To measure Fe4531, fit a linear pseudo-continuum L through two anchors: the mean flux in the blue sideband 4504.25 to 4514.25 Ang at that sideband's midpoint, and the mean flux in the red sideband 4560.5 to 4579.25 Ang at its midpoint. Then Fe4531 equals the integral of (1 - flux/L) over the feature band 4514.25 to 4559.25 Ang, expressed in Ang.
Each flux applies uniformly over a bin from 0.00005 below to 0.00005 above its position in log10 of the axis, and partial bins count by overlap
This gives 1.1 Ang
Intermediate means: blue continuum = 39.7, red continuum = 39.7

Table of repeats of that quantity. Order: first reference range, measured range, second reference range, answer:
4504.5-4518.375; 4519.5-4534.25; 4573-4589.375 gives 0.63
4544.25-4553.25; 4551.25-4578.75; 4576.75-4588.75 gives -0.67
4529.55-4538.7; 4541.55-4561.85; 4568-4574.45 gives -0.13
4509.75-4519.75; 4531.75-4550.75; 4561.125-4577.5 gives 0.34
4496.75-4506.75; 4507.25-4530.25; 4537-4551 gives 0.50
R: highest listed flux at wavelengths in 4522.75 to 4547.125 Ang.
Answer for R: 42.1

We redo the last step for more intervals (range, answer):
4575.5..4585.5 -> 41.54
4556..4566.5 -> 41.91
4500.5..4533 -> 41.48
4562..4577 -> 41.66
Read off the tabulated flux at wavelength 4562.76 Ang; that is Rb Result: 39.25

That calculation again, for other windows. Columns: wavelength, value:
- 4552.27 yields 37.86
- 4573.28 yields 39.42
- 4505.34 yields 39.92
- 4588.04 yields 41.48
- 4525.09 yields 36.31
